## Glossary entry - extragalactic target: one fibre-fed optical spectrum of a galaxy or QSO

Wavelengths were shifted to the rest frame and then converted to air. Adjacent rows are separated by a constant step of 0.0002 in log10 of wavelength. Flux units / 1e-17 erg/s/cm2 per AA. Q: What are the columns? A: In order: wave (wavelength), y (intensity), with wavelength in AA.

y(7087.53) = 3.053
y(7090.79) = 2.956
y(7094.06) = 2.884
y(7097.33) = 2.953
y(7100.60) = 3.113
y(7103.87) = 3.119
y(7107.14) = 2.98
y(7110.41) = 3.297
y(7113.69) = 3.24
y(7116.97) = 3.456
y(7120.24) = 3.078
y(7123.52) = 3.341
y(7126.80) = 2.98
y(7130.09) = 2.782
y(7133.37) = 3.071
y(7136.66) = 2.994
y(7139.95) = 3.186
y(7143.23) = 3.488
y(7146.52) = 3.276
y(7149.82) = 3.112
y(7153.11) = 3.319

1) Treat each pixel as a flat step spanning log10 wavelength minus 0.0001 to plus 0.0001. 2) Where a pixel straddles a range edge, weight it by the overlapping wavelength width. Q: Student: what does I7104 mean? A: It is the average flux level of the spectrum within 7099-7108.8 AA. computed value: 3.07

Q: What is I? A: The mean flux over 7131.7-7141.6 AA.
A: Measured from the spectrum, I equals 3.09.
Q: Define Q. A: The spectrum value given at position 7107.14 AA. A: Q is 2.98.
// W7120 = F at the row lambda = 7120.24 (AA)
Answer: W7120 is 3.078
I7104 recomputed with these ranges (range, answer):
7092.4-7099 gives 2.92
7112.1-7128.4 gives 3.22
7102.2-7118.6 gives 3.22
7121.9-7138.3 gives 3.03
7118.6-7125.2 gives 3.21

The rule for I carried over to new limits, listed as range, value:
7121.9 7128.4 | 3.16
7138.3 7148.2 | 3.32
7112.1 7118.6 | 3.35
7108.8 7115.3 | 3.27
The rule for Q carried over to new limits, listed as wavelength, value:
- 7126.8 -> 2.98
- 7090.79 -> 2.956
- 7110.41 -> 3.297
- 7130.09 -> 2.782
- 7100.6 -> 3.113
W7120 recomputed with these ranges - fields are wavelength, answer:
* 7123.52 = 3.341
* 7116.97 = 3.456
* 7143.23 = 3.488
